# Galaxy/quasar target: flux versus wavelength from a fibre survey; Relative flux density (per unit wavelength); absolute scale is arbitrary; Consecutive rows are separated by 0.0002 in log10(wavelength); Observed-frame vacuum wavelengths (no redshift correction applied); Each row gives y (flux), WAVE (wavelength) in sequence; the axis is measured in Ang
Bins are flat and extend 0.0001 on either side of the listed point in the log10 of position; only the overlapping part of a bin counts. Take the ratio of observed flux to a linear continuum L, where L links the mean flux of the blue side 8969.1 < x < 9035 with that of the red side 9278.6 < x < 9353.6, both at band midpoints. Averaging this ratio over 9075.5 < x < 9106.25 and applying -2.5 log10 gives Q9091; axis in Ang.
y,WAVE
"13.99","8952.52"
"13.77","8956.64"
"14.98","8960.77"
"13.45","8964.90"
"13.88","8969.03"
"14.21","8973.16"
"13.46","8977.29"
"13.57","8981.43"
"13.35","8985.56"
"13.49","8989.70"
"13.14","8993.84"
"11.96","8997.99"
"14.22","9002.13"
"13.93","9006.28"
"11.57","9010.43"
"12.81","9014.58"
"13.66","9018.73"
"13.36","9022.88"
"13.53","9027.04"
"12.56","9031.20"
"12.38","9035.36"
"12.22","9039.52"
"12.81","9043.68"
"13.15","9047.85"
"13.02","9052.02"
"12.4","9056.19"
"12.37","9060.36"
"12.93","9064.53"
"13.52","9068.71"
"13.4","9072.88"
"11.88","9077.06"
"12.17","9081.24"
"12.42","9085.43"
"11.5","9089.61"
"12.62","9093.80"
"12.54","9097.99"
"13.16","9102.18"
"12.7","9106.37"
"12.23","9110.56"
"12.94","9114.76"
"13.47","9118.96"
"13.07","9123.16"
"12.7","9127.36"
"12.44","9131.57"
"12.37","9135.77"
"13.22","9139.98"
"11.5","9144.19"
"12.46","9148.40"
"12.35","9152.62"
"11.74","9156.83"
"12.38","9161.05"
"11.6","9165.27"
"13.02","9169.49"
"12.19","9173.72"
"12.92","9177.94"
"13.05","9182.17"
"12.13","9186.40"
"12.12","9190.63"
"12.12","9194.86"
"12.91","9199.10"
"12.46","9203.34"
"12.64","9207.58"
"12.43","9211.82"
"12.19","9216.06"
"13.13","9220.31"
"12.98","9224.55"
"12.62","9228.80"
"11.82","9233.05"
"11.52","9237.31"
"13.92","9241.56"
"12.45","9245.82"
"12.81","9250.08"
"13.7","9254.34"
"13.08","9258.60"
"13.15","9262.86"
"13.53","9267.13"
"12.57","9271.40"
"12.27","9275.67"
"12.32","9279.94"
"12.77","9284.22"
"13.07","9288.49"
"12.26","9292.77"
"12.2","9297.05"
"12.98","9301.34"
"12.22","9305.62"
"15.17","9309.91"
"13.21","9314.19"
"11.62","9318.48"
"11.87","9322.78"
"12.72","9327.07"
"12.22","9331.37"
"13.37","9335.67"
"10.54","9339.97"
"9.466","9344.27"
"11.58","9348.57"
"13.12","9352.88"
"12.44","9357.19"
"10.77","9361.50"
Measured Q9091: 0.055 mag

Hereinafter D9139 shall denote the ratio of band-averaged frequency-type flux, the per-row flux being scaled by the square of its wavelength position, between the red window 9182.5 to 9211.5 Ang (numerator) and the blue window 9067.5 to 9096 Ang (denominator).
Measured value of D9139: 1.0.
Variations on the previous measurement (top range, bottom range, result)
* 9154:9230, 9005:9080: 1.00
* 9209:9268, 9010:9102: 1.05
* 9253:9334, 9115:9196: 1.06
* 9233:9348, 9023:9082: 1.03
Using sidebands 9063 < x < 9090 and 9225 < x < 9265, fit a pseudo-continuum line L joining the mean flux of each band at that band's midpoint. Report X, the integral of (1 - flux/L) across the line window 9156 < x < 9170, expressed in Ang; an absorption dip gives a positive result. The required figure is 0.6 Ang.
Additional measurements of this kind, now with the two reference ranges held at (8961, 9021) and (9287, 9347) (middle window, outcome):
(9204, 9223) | 0.1 Ang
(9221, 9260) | -0.6 Ang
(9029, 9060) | 1.4 Ang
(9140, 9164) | 1.3 Ang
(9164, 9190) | 0.6 Ang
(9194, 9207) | 0.2 Ang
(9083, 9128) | 1.2 Ang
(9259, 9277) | -0.6 Ang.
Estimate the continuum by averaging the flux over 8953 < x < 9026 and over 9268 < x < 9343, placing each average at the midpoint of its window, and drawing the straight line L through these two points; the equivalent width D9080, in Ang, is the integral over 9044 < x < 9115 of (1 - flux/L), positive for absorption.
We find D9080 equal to 3.0 Ang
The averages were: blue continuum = 13.5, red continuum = 12.5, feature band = 12.6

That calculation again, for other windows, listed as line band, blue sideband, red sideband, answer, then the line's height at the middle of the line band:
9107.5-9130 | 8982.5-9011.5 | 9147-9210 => -0.37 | 12.7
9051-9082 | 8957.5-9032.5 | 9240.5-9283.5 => 1.31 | 13.3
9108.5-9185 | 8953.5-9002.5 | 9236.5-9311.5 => 3.89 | 13.2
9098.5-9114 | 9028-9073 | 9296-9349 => -0.02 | 12.7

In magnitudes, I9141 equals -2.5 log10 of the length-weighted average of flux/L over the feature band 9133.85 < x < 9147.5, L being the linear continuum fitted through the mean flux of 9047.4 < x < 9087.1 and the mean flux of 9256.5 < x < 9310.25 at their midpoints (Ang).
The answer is 0.03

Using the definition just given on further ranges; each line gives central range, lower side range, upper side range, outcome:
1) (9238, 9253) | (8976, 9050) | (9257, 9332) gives -0.013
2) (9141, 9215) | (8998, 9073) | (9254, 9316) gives 0.050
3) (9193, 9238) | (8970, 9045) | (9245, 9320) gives 0.040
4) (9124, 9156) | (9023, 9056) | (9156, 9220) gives 0.010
